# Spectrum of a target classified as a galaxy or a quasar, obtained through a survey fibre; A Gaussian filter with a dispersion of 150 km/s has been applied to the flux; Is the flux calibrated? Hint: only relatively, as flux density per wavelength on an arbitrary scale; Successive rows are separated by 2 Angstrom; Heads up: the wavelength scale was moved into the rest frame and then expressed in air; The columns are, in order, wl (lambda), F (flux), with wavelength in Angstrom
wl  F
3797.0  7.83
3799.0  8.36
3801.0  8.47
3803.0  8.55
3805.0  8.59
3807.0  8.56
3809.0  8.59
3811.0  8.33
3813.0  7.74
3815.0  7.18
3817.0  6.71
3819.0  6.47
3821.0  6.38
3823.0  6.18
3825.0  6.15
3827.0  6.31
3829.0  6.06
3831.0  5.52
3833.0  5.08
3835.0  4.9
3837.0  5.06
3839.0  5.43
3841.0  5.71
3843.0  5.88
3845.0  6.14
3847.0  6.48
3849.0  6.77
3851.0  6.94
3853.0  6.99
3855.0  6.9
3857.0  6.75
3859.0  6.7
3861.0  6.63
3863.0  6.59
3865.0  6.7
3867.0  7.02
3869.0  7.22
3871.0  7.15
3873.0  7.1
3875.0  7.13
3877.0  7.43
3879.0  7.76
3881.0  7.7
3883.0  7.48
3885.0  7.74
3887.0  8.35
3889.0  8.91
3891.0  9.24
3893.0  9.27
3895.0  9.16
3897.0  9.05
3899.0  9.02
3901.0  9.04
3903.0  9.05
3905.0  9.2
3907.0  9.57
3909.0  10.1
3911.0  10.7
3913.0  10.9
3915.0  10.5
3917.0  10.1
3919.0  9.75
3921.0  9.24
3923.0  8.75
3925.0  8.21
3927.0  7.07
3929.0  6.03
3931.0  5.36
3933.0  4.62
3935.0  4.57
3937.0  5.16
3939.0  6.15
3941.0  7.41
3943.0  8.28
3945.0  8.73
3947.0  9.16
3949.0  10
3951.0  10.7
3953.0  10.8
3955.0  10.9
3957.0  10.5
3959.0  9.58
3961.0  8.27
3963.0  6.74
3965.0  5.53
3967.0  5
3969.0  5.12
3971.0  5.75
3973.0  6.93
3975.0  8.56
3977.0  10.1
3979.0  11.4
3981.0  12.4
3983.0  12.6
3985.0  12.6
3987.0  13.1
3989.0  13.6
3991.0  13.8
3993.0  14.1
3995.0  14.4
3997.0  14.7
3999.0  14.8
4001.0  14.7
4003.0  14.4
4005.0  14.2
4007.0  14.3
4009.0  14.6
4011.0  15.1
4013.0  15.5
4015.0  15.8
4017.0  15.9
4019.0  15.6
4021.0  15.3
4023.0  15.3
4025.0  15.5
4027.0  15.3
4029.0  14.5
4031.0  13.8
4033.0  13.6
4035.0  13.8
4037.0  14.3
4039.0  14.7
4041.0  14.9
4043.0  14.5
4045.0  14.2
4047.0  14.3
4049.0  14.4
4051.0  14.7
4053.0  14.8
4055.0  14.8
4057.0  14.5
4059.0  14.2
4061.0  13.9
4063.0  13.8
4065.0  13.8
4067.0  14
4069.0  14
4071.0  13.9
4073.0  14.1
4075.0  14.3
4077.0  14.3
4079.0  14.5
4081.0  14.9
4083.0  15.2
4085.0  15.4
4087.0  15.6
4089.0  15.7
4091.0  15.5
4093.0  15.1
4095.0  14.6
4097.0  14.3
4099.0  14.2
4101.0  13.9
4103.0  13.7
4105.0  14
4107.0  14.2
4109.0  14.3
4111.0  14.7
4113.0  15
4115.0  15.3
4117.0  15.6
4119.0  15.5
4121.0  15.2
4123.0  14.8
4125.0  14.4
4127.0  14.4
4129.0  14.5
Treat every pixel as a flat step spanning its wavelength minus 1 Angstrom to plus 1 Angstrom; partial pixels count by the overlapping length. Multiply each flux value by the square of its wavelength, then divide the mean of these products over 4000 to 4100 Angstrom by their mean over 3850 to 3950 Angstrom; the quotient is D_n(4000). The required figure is 1.98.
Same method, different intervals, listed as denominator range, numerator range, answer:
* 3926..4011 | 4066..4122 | 1.56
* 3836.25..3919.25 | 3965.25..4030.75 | 1.74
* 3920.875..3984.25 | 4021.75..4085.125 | 1.87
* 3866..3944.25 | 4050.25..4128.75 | 1.97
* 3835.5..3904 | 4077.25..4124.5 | 2.26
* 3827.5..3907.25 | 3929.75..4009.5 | 1.46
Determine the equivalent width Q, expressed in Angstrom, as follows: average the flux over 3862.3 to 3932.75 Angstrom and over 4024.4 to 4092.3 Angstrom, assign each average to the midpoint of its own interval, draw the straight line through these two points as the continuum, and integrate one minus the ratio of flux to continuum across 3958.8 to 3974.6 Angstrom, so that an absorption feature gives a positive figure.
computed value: 6.4 Angstrom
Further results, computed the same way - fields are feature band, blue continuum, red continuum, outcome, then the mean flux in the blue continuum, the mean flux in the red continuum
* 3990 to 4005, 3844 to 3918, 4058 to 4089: -3.10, 8.09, 14.4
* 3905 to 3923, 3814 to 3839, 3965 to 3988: -4.80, 5.98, 9.25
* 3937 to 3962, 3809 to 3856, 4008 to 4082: 4.28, 6.37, 14.6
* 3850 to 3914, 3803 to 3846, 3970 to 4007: 4.05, 6.57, 12.4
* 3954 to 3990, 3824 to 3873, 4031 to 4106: 5.11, 6.31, 14.4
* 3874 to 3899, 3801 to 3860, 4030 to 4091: 0.85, 6.69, 14.4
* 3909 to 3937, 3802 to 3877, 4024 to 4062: 4.87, 6.73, 14.5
